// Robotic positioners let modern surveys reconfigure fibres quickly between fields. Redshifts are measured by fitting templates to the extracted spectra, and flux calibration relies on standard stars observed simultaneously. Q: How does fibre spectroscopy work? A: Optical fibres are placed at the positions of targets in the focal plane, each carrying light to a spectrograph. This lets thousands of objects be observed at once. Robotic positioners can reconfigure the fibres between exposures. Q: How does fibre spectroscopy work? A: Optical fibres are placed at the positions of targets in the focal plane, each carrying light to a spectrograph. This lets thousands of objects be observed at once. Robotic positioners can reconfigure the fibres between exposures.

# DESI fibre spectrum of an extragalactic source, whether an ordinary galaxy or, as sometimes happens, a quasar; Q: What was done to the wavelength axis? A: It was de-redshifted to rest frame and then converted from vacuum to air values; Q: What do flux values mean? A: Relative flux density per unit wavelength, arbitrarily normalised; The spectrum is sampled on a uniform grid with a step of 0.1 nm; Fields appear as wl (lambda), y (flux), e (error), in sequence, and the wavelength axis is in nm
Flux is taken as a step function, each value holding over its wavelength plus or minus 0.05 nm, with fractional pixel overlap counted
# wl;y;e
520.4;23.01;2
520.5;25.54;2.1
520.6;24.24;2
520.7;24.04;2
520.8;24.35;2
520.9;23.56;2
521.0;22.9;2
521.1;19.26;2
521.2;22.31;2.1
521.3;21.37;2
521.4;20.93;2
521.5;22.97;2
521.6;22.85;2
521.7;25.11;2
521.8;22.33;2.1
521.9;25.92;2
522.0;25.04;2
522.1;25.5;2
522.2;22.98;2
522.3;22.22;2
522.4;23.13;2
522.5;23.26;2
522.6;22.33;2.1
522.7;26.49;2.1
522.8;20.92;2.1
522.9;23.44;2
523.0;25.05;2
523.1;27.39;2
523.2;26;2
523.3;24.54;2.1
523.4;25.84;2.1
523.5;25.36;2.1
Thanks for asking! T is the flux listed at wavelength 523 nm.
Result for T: 25.05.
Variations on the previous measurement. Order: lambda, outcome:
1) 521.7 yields 25.11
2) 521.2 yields 22.31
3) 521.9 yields 25.92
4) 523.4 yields 25.84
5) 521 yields 22.9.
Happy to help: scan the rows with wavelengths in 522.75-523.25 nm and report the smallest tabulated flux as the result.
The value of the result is 20.92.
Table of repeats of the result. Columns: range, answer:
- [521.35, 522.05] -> 20.93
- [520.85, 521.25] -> 19.26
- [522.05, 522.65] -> 22.22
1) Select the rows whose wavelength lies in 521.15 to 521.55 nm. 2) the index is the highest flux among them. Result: 22.97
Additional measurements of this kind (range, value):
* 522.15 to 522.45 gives 23.13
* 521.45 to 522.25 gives 25.92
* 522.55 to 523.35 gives 27.39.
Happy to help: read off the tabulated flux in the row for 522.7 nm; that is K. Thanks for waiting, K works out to 26.49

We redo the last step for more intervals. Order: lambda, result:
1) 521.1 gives 19.26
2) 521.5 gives 22.97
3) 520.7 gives 24.04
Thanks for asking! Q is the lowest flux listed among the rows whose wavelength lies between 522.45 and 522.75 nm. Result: 22.33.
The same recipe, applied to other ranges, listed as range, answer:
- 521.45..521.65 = 22.85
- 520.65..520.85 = 24.04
